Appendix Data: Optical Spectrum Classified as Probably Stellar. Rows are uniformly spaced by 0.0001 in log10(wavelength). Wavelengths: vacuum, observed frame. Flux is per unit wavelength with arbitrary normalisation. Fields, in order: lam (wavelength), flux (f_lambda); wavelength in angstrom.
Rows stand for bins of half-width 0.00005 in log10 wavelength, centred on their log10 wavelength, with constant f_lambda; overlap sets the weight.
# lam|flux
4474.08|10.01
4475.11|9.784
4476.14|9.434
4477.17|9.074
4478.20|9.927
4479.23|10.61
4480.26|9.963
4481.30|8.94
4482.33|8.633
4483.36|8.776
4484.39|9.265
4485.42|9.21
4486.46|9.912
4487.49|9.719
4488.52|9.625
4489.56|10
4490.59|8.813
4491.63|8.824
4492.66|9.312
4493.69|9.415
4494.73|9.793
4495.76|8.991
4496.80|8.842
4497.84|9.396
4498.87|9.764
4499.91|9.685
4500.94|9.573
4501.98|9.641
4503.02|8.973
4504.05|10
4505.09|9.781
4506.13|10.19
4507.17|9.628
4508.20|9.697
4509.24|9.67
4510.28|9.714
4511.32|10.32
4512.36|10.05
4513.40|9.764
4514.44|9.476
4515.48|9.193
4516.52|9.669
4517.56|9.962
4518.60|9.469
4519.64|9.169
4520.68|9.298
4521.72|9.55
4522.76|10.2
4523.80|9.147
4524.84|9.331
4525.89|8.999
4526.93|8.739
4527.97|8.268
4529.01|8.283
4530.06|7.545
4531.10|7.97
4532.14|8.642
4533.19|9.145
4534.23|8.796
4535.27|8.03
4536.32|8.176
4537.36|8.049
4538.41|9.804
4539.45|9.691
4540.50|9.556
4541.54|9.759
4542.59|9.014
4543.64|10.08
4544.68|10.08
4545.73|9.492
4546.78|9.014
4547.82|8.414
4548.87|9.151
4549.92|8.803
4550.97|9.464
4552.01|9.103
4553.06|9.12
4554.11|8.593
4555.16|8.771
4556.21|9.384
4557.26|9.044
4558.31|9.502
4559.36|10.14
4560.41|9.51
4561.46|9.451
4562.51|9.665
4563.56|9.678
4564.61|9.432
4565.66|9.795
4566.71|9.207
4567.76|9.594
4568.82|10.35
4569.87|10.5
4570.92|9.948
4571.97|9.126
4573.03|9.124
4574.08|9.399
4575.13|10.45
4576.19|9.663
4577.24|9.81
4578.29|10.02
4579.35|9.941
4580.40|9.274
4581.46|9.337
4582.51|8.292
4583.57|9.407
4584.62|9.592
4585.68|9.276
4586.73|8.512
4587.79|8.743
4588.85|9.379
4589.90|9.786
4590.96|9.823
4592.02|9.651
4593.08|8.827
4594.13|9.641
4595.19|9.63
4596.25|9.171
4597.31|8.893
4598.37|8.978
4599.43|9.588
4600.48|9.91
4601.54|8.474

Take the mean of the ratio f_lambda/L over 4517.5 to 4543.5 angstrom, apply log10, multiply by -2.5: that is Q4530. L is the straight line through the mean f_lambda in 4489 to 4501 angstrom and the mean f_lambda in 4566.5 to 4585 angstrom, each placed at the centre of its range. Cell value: 0.058 mag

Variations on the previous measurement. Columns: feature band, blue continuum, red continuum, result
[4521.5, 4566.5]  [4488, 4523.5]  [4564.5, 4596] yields 0.05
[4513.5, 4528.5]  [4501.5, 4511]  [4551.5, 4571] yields 0.04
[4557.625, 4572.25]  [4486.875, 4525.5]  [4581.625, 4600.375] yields -0.04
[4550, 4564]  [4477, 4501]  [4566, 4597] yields 0.02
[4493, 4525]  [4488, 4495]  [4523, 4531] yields -0.07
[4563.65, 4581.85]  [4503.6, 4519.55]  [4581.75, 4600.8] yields -0.04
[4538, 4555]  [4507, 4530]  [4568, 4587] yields 0.02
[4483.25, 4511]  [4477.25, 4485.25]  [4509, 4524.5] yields 0.00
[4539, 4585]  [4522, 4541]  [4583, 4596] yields -0.04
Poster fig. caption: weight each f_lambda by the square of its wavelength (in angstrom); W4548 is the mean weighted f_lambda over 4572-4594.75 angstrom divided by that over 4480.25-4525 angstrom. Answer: 1.0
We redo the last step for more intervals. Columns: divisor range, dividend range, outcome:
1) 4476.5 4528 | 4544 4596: 1.02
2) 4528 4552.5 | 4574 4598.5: 1.07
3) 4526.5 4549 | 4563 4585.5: 1.10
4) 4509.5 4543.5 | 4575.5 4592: 1.05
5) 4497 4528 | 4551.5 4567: 1.00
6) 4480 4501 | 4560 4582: 1.07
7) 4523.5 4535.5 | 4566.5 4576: 1.16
